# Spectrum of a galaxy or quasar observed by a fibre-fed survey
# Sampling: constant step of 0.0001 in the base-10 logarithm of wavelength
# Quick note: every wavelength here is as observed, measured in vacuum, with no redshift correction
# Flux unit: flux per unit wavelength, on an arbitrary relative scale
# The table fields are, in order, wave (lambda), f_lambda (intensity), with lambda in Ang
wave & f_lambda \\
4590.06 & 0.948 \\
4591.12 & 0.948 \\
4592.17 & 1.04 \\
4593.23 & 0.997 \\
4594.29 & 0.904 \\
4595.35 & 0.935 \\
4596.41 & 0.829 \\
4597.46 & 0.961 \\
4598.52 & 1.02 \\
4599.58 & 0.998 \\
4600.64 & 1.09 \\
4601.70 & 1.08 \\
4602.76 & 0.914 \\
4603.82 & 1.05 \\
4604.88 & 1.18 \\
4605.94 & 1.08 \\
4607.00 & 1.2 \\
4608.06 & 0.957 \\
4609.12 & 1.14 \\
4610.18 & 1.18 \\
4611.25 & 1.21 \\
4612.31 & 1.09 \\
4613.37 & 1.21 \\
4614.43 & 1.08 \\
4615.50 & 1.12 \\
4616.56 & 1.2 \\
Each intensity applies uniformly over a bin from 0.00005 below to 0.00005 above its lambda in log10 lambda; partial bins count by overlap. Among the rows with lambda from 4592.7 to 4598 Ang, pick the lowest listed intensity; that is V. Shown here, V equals 0.829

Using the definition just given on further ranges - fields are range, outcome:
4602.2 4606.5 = 0.914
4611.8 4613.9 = 1.09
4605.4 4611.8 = 0.957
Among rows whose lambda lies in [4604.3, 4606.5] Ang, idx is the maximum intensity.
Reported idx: 1.18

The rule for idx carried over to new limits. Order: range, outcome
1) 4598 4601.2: 1.09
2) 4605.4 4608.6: 1.2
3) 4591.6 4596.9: 1.04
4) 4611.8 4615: 1.21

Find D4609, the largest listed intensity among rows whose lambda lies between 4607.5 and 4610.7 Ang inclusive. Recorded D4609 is 1.18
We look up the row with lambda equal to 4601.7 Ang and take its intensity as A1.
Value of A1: 1.08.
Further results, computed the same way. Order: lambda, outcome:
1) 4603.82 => 1.05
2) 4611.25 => 1.21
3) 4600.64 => 1.09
